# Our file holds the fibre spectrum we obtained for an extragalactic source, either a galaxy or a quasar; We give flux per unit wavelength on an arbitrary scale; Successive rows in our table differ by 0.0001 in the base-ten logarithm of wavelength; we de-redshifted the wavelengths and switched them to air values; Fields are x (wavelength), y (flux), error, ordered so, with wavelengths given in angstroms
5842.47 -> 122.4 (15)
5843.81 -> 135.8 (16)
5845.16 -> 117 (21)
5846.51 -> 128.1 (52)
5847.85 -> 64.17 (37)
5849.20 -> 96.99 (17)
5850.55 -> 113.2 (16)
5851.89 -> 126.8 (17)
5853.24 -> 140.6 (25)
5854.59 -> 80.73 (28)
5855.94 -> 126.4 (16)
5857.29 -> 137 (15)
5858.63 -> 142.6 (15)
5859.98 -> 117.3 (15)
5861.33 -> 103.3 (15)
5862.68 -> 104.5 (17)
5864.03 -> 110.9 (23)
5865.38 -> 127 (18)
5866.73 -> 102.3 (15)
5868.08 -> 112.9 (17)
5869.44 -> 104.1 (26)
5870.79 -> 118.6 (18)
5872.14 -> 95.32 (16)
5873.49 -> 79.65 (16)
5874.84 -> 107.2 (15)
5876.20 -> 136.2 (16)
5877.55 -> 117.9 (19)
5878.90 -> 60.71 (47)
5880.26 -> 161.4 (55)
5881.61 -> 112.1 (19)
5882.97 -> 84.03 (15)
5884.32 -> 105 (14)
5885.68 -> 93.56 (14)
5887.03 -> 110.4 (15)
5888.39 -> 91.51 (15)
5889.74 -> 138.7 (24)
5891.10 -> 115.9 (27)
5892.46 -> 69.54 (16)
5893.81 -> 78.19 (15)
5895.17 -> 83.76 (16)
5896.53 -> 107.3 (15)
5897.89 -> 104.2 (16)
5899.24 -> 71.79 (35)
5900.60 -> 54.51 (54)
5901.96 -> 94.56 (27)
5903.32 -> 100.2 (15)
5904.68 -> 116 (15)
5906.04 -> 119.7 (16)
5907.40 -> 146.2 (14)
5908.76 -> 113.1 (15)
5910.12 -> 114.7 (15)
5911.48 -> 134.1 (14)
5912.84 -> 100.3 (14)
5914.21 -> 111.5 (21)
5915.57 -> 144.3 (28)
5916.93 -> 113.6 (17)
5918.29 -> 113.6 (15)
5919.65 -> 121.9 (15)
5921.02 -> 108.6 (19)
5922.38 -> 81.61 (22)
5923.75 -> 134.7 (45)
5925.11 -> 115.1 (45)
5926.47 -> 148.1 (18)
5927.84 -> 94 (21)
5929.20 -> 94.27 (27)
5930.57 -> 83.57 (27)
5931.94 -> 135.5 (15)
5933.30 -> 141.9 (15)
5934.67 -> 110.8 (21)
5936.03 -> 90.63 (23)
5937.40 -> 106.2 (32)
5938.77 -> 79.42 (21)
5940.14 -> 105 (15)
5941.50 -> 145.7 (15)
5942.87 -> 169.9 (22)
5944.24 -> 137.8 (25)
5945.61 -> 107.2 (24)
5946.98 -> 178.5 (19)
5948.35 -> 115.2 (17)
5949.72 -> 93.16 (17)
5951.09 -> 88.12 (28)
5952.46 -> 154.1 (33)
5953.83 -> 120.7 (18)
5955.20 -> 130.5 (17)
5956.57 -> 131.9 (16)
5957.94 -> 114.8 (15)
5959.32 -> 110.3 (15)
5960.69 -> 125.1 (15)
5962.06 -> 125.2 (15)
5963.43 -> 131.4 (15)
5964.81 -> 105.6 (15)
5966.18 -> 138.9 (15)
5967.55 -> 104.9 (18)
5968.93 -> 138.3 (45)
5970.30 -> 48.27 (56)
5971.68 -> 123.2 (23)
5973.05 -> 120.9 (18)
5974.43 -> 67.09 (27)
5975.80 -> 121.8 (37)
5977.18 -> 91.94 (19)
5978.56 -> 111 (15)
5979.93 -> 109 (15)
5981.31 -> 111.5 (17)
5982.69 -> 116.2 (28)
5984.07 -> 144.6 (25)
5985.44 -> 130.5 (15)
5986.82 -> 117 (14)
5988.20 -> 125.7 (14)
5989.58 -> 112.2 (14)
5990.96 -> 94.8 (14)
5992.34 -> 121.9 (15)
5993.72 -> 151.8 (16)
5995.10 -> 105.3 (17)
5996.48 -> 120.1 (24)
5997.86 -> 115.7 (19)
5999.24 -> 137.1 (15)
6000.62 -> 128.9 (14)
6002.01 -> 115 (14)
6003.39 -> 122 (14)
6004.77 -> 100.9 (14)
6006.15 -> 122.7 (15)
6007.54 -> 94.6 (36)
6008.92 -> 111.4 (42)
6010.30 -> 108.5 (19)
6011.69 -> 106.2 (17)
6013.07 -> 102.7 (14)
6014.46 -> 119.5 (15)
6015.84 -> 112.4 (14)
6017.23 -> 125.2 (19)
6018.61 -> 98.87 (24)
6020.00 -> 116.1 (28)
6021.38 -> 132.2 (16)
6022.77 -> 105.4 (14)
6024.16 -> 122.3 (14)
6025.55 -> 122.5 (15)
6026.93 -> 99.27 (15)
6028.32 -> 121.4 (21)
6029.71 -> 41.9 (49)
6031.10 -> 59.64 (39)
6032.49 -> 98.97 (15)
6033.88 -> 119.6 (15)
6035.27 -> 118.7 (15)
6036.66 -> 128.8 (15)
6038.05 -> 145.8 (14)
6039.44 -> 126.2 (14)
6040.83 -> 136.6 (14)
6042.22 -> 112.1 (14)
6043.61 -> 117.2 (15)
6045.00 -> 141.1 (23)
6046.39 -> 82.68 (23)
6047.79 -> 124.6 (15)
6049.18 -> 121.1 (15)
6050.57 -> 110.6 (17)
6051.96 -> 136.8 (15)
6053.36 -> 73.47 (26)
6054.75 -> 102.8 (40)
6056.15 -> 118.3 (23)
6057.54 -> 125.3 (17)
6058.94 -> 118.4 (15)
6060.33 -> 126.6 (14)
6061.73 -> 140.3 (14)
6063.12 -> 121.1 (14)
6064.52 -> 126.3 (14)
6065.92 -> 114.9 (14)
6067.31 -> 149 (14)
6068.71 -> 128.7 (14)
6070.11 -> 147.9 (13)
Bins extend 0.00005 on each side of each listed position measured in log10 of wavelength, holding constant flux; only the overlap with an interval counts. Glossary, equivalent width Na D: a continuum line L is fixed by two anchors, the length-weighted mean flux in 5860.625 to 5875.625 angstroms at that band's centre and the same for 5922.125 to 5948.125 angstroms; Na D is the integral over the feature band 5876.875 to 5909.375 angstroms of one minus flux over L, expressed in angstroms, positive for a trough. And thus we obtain 2.64 angstroms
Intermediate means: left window 106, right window 119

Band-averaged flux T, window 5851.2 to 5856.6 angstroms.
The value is 119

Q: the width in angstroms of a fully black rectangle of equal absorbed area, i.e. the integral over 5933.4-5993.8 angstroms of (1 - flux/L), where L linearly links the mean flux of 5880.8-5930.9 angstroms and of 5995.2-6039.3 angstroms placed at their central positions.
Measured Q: -4.55 angstroms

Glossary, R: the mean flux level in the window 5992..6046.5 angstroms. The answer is 115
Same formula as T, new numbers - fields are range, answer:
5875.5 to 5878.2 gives 127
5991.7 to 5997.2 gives 125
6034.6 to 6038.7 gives 131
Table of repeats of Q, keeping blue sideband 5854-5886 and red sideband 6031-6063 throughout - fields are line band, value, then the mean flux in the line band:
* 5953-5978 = 0.1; 114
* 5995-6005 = -0.3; 120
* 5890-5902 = 2.5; 88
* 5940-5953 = -1.9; 130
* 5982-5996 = -0.8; 122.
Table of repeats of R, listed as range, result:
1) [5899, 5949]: 115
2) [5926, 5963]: 120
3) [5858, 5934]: 109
